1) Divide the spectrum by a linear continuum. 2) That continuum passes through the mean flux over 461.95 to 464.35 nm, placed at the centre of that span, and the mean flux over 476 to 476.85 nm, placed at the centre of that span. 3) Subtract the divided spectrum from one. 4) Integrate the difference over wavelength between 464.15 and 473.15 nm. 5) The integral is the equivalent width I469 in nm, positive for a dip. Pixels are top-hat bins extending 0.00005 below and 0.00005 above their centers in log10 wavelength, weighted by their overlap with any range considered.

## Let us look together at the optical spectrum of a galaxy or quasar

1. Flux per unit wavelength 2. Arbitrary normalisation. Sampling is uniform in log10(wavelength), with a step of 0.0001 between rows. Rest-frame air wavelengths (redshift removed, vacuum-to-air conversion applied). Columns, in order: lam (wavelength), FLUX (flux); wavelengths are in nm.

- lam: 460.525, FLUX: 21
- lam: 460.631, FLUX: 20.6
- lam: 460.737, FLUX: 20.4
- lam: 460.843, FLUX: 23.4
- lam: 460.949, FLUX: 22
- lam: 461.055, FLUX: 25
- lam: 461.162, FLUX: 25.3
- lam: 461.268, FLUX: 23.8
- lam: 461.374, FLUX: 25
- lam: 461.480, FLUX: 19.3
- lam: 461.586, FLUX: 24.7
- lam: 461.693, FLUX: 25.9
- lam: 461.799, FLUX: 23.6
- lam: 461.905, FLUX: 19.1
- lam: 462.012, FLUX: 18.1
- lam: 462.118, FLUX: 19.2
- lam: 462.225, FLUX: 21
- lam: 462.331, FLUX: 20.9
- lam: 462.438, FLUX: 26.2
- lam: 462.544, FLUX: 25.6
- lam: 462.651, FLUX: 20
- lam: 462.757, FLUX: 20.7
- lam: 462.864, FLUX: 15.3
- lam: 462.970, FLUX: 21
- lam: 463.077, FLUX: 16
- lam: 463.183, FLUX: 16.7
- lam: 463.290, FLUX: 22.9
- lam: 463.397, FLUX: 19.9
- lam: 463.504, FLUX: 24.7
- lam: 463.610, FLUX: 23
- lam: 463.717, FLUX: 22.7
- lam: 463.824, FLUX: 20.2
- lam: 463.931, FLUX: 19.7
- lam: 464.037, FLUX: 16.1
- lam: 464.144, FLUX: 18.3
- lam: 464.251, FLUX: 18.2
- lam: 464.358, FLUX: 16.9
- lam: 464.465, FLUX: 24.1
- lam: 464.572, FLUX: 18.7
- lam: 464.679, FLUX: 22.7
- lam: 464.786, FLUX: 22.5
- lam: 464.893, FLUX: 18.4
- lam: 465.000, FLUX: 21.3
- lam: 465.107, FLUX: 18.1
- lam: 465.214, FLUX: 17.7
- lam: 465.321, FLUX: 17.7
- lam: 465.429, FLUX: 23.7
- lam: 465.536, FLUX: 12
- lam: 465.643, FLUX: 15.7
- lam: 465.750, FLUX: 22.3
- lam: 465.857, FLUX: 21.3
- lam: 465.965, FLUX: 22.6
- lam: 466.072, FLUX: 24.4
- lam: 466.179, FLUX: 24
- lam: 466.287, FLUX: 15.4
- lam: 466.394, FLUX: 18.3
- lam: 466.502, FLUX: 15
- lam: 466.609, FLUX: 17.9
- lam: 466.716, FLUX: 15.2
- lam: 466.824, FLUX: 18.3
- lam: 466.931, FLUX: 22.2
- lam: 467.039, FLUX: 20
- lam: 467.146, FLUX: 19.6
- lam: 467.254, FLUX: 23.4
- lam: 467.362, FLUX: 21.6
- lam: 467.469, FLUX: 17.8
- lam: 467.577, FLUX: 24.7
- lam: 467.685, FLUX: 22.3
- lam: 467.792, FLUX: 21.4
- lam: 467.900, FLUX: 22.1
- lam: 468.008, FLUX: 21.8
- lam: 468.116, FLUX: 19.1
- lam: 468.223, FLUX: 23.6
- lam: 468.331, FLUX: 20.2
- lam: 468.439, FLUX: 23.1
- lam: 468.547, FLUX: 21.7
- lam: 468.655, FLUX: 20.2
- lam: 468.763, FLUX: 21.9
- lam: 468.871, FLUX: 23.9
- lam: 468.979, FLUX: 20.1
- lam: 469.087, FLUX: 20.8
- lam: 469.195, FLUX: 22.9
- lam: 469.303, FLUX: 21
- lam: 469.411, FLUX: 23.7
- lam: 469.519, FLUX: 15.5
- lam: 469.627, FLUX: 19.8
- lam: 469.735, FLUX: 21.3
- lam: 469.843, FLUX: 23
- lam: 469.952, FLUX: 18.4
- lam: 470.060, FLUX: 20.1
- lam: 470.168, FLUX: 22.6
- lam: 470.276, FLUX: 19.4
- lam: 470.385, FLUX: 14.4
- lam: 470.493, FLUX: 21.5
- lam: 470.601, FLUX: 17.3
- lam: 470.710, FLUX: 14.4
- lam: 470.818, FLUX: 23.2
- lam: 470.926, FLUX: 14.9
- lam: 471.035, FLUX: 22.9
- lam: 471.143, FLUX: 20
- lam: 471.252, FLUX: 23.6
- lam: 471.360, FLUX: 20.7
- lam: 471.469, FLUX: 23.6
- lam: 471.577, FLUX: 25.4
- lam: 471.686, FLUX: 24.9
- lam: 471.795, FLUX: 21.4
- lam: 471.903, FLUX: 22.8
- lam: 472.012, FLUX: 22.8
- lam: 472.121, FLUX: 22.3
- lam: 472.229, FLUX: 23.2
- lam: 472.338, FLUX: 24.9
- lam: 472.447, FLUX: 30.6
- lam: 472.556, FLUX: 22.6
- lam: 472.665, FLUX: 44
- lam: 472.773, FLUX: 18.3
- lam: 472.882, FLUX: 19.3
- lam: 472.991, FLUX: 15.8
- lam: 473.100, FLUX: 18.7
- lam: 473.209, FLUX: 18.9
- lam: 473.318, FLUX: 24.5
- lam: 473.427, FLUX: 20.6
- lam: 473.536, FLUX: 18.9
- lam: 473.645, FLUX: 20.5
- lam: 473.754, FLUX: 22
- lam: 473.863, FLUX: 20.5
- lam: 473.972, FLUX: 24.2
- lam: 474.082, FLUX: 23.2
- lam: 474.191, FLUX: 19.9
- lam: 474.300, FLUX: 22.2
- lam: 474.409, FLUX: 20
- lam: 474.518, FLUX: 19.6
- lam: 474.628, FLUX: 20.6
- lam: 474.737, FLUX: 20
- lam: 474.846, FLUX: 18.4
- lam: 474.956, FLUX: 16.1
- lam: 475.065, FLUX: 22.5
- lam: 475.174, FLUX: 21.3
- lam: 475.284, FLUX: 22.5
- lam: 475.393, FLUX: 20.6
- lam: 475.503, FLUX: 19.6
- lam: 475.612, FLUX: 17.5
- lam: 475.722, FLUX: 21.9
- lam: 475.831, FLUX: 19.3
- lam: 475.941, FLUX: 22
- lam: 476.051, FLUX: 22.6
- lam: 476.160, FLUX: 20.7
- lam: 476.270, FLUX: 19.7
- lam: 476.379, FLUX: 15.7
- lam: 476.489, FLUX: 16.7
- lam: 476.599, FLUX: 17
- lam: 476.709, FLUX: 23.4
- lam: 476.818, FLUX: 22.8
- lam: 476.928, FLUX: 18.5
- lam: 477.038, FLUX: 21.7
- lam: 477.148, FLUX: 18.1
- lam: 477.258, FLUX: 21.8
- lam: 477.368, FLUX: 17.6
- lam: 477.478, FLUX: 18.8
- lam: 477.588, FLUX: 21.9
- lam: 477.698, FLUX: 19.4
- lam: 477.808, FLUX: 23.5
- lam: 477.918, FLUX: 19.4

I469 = -0.394 nm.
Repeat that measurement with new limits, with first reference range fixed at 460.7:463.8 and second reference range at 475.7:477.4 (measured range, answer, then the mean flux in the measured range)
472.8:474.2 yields -0.01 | 20.5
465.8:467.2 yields 0.11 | 19.6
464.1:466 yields 0.17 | 19.5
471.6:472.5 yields -0.16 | 24.1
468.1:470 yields -0.02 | 21.2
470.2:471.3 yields 0.08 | 19.2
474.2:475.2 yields 0.01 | 20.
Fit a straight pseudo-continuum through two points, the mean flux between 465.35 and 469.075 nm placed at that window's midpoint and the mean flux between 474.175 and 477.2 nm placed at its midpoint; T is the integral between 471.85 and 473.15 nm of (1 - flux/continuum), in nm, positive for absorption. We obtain -0.23 nm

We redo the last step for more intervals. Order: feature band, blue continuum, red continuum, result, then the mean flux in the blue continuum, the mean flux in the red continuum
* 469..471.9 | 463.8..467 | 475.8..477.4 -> -0.166 nm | 19.3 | 19.9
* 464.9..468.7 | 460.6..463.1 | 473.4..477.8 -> 0.201 nm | 21.8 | 20.3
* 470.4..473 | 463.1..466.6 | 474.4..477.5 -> -0.347 nm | 19.8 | 19.9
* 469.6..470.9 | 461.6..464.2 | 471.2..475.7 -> 0.124 nm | 20.8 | 21.9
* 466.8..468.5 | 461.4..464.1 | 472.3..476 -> -0.016 nm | 20.9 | 21.5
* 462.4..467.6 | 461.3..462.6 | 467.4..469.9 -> 0.467 nm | 22.4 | 21.4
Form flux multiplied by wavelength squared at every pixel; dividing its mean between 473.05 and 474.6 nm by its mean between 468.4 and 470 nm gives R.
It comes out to 1.0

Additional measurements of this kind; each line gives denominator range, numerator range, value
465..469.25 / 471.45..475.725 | 1.10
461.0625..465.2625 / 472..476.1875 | 1.08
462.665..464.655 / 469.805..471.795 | 1.07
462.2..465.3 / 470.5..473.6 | 1.13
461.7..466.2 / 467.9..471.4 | 1.04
